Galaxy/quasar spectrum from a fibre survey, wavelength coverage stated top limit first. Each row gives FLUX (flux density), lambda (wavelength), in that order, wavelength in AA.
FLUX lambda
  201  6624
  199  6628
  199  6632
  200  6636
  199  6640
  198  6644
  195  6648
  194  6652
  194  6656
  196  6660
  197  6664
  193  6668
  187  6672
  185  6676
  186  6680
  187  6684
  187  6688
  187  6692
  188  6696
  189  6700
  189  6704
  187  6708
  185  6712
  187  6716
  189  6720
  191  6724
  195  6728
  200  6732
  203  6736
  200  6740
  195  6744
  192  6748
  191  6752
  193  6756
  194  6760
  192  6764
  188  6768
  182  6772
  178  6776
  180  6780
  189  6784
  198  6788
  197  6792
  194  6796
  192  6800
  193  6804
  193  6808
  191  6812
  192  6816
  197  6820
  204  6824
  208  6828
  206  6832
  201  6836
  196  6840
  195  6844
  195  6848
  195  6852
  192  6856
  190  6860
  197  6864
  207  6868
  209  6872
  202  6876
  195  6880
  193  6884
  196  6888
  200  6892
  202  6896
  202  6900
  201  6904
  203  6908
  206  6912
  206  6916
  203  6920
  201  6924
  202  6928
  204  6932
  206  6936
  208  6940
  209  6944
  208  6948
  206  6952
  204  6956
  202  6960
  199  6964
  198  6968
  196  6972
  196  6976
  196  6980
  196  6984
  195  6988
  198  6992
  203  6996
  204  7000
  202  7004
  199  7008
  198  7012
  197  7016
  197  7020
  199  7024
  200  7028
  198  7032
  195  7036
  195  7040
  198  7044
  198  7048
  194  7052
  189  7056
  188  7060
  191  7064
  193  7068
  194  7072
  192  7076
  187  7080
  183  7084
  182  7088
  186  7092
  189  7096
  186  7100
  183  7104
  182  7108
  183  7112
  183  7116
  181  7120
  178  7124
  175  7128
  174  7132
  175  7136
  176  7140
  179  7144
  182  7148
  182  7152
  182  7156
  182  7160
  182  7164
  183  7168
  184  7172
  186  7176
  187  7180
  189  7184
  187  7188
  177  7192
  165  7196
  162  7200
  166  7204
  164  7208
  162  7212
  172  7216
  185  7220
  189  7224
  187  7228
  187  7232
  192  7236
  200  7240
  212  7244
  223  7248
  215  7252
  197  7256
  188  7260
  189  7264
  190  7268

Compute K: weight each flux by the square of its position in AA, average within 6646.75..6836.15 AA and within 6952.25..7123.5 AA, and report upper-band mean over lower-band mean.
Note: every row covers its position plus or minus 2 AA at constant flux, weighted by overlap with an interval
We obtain 1.10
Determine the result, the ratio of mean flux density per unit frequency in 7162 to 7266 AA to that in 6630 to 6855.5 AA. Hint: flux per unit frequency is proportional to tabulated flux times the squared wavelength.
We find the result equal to 1.1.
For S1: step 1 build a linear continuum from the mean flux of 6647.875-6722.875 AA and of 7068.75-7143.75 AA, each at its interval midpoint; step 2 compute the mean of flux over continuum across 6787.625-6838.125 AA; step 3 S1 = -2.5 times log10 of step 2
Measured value -0.06 mag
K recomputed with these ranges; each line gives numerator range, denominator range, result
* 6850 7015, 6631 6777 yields 1.12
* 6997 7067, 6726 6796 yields 1.11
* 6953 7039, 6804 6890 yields 1.05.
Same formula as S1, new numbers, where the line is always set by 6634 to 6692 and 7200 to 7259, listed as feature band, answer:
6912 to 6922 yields -0.08 mag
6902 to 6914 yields -0.07 mag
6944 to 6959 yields -0.09 mag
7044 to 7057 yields -0.03 mag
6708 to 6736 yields 0.00 mag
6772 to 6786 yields 0.05 mag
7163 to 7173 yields 0.03 mag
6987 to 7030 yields -0.05 mag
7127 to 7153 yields 0.07 mag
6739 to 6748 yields -0.02 mag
